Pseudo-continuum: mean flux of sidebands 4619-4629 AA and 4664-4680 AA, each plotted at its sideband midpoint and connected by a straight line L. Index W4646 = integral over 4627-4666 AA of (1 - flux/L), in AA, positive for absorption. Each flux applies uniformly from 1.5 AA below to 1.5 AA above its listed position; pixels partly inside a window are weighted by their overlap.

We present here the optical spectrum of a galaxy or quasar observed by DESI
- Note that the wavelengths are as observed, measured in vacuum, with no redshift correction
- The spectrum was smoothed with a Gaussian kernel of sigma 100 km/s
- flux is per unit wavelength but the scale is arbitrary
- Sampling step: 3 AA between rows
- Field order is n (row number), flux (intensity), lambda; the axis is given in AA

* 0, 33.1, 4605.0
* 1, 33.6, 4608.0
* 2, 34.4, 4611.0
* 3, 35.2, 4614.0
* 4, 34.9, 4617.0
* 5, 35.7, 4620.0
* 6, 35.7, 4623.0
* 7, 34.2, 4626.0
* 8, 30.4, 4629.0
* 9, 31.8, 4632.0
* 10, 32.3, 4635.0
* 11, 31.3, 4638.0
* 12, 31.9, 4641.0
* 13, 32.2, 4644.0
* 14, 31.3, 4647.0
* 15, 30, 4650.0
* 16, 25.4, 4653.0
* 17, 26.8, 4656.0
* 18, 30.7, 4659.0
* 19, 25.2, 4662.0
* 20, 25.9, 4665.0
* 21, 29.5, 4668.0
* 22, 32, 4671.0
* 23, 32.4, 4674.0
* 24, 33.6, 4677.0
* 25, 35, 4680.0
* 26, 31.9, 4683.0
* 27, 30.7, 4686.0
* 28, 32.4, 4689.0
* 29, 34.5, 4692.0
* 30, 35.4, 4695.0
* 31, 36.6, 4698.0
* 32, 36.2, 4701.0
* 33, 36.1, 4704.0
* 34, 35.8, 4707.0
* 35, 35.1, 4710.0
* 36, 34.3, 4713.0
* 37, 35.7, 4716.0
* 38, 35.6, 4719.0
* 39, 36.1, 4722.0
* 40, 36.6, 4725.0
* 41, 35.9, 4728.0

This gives 3.8 AA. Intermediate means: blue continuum 34.5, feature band 29.7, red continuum 31.2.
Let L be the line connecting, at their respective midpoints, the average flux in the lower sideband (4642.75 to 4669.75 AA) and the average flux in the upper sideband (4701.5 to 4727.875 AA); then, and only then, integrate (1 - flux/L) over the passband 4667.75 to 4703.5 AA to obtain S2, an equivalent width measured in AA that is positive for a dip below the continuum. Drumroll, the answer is -1.6 AA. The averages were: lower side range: 28.6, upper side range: 35.7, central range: 33.6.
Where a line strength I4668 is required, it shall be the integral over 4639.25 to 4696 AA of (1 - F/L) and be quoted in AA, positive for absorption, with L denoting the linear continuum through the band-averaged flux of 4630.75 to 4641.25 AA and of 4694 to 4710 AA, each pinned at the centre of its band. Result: 5.0 AA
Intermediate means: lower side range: 31.8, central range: 30.8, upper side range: 36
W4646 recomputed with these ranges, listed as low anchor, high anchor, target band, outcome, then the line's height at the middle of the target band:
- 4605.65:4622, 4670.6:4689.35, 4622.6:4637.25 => 0.7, 34.2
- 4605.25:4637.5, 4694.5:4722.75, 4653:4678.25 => 4.0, 34.7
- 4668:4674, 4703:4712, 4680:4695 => 0.2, 33.3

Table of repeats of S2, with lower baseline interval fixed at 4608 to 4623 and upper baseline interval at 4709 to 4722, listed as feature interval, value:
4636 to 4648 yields 1.14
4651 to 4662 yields 2.41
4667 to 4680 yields 1.05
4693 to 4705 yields -0.26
